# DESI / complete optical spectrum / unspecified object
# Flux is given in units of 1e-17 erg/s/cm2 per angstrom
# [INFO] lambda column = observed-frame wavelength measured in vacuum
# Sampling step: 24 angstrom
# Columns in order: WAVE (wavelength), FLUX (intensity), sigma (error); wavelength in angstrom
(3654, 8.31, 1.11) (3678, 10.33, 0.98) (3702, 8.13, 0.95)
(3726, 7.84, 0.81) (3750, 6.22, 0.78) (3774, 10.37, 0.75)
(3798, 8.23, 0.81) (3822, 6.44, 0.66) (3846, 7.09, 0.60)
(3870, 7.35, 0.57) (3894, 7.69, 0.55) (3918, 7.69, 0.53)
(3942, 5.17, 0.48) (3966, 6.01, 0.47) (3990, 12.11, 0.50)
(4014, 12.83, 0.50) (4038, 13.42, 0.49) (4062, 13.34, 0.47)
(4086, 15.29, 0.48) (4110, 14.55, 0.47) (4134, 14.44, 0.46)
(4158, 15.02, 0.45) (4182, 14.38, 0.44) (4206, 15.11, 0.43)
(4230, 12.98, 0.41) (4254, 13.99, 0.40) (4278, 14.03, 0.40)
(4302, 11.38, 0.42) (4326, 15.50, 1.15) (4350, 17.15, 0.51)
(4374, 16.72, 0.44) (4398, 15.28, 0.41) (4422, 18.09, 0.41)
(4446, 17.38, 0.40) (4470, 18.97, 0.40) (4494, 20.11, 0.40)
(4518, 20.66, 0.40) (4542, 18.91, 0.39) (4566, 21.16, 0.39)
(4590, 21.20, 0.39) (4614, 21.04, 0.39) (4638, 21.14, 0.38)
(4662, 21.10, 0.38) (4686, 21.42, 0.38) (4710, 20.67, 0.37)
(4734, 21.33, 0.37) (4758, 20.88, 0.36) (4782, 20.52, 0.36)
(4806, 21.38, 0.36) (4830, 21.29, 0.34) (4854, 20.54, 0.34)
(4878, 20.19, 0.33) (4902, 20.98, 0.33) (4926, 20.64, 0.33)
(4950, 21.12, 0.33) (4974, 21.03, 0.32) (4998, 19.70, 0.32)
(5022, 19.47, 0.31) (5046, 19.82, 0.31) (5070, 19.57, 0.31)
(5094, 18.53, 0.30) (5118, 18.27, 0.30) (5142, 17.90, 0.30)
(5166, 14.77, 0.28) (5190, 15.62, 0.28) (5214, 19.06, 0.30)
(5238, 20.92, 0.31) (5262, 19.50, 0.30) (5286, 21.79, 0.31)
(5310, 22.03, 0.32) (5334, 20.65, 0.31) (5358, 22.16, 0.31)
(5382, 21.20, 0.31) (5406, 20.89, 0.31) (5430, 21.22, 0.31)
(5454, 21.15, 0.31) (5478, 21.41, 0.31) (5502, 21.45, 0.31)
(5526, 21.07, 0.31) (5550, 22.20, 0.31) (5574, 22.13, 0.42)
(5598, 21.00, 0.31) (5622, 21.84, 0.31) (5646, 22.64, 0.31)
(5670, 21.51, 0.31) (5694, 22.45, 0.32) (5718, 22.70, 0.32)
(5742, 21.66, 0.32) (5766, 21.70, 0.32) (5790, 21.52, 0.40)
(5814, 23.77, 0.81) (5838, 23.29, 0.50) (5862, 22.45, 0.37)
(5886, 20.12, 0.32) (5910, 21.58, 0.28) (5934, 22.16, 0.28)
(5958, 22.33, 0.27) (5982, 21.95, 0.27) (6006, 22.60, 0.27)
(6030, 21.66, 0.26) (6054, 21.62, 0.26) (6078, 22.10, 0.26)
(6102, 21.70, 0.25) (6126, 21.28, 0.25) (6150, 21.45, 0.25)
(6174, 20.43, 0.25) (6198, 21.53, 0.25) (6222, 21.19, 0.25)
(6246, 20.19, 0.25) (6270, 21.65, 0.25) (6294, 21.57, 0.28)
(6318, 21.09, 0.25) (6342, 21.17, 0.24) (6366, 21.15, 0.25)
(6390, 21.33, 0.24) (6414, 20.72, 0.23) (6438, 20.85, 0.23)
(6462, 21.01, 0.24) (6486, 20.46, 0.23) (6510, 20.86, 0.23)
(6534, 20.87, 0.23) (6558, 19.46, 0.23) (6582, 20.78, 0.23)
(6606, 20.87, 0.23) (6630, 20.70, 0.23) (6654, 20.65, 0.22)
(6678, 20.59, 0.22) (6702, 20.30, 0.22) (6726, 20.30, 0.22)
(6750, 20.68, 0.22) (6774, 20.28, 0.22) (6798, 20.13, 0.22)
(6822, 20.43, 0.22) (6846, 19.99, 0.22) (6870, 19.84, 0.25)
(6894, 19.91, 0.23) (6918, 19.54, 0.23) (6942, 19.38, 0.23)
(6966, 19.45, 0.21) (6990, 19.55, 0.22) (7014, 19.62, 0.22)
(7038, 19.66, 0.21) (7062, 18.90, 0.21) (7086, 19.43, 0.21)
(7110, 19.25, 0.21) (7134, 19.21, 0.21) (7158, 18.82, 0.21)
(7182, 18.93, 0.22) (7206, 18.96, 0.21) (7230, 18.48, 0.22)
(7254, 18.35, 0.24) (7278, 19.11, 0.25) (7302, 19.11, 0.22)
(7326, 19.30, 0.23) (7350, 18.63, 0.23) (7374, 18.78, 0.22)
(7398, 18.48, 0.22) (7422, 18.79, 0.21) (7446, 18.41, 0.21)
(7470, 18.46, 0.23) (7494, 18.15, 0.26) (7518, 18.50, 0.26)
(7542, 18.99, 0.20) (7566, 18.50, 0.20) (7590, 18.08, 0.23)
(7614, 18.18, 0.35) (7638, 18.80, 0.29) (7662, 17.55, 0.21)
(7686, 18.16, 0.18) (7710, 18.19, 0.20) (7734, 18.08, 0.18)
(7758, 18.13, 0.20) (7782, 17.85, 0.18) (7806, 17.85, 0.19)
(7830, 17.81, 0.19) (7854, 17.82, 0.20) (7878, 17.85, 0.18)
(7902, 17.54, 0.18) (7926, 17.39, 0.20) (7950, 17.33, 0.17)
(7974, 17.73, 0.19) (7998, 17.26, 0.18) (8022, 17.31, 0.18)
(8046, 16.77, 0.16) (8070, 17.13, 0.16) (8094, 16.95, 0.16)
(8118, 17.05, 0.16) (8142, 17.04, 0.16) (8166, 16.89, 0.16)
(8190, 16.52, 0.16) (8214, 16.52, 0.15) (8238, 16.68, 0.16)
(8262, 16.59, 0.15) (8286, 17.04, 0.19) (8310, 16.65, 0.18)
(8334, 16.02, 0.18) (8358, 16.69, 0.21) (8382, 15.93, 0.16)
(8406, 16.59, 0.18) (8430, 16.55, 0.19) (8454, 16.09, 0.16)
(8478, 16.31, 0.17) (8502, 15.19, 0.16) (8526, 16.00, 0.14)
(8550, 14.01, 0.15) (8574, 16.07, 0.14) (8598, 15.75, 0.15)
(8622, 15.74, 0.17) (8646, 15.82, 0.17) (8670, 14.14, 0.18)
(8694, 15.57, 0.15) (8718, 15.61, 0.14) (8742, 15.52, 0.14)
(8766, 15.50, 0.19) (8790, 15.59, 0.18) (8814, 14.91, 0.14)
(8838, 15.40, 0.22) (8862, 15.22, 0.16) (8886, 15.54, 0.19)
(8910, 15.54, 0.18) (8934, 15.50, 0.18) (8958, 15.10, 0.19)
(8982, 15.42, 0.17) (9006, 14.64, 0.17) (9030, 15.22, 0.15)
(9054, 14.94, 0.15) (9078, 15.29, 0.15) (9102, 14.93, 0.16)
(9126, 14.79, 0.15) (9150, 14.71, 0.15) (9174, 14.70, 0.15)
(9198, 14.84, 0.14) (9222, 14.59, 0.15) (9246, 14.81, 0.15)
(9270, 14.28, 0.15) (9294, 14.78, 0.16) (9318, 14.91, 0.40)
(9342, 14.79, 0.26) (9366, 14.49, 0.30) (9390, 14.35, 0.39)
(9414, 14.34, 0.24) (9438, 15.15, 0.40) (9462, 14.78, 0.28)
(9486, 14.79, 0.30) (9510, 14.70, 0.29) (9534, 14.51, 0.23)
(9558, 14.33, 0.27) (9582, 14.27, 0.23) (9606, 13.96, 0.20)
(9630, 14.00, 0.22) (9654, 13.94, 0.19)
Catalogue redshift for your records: 0.00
